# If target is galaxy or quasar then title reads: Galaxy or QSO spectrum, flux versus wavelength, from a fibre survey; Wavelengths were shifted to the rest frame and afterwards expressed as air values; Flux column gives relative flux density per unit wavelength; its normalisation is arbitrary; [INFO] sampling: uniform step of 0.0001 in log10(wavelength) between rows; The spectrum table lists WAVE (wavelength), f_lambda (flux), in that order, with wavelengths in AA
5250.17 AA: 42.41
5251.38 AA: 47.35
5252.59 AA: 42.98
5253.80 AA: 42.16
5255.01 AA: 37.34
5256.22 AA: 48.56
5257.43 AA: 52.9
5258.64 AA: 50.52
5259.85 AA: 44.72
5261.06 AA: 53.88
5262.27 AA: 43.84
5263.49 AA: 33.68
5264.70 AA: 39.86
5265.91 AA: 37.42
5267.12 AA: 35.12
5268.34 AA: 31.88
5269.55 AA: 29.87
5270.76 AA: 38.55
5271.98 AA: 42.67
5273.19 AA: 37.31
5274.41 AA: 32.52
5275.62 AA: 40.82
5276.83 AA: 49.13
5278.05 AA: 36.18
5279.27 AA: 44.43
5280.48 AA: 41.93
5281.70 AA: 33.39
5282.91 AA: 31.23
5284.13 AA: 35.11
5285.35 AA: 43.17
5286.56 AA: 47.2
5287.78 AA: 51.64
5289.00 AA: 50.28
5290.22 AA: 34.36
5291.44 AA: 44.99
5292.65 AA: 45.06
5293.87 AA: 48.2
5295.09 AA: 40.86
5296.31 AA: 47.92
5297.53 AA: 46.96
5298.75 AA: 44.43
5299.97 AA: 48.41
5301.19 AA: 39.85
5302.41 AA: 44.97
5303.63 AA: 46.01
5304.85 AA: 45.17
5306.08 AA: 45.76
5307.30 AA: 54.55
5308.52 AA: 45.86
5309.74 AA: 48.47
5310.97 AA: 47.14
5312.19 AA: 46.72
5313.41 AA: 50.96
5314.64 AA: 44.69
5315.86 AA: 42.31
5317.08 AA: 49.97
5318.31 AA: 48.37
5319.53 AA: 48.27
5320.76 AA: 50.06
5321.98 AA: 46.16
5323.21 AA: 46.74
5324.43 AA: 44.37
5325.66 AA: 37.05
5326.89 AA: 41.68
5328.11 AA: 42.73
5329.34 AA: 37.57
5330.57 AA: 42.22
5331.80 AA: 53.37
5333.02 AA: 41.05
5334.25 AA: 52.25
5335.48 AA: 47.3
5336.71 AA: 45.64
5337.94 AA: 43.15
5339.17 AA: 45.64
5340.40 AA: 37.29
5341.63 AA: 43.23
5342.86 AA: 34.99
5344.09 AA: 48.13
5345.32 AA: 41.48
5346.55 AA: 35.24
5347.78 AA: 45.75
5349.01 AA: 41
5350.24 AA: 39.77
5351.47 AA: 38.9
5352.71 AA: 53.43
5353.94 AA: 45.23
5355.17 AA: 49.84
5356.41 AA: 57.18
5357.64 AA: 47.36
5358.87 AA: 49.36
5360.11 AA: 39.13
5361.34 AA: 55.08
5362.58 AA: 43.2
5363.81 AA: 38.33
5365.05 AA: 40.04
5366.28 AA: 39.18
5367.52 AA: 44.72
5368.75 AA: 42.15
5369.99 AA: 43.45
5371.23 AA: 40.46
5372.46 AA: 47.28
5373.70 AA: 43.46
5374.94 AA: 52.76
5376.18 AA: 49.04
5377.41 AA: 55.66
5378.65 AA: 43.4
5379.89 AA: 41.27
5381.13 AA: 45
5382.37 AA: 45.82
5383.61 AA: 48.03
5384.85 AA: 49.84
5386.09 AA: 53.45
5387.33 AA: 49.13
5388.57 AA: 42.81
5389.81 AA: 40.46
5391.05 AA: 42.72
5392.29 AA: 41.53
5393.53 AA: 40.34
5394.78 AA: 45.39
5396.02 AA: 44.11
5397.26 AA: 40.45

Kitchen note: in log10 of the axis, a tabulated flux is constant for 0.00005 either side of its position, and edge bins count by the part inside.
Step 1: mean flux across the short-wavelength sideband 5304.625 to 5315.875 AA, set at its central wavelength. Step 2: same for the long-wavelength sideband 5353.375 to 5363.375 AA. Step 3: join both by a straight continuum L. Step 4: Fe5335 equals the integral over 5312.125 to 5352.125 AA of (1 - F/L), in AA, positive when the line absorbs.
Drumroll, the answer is 3.1 AA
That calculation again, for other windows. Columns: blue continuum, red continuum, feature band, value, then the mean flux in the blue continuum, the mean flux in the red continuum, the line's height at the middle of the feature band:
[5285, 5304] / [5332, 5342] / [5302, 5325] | -1.08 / 45.3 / 44.8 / 45.1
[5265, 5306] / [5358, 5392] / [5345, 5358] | -0.20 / 41.5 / 45.4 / 44.3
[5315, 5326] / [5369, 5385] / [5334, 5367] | 1.43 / 46.1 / 46.4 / 46.3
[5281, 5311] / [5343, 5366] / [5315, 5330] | -0.04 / 44.4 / 44.6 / 44.5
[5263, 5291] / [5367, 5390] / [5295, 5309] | -1.78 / 39.1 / 46.3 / 40.9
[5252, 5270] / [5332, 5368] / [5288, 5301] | -0.74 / 41.7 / 44.3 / 42.7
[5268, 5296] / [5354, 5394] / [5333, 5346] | 0.02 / 40.6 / 45.7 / 43.8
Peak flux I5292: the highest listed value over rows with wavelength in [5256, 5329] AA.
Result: 54.55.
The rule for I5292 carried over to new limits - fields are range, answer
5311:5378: 57.18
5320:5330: 50.06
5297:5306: 48.41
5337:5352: 48.13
